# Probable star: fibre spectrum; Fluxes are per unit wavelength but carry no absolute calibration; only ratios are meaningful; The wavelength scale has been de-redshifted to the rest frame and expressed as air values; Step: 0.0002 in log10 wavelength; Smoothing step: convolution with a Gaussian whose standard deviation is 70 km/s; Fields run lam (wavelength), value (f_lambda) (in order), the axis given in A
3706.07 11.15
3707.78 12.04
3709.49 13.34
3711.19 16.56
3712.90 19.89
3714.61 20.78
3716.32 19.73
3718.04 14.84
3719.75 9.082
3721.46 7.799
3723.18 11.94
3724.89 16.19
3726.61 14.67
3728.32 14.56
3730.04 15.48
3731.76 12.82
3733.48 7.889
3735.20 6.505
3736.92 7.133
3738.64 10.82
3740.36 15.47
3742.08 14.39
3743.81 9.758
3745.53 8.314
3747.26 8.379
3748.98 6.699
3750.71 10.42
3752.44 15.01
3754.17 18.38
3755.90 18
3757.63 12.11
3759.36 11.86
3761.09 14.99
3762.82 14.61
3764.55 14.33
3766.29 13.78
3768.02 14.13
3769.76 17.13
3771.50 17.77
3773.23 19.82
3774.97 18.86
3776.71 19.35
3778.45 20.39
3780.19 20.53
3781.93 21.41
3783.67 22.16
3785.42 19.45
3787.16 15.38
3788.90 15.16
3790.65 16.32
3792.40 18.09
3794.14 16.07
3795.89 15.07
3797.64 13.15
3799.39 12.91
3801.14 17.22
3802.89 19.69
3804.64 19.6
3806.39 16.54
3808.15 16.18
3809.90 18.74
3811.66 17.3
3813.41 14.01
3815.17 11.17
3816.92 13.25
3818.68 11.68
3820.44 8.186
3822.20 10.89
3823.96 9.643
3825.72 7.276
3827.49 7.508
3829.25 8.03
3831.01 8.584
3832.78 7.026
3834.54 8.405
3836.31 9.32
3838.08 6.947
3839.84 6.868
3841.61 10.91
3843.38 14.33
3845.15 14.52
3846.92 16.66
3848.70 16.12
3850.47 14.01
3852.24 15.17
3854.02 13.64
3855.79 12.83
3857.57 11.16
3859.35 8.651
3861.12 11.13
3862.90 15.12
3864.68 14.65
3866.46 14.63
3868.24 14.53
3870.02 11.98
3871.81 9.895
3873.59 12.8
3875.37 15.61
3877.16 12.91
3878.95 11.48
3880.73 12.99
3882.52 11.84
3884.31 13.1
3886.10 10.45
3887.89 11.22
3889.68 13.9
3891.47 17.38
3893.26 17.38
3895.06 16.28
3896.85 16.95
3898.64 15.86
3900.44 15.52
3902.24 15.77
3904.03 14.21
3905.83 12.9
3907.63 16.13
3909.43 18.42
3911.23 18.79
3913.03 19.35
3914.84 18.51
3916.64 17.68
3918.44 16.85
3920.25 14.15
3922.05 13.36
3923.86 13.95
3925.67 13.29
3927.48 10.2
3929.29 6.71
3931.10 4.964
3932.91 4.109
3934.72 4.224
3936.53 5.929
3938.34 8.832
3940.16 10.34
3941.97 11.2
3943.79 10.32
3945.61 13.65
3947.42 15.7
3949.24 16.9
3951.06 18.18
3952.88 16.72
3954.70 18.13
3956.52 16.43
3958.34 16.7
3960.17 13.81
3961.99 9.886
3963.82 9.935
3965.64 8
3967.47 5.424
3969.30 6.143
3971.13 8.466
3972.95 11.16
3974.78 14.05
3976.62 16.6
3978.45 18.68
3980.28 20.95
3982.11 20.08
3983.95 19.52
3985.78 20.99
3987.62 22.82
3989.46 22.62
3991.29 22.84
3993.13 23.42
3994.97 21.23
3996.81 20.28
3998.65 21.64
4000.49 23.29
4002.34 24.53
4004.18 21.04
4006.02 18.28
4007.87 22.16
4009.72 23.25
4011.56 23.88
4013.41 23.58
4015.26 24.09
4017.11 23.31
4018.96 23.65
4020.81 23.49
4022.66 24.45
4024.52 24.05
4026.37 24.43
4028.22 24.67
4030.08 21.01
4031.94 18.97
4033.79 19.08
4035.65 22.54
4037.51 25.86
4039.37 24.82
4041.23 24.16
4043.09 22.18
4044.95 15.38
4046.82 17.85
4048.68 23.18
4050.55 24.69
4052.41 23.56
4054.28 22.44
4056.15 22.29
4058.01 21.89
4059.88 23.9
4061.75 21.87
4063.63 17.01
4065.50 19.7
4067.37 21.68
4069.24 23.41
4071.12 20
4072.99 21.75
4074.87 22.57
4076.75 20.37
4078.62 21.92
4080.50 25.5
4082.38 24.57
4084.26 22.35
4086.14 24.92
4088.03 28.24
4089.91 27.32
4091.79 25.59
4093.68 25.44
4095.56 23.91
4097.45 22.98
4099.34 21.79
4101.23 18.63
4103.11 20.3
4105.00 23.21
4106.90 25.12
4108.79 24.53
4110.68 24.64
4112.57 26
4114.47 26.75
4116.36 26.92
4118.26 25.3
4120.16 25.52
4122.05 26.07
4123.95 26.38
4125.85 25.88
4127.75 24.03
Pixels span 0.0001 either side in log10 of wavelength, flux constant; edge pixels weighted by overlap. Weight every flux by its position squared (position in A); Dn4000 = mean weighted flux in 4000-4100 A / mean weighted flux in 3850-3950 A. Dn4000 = 1.86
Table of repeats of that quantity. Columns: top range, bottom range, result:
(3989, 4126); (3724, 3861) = 1.93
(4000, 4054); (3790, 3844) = 2.00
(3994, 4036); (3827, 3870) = 2.08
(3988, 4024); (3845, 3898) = 1.78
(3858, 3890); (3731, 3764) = 1.14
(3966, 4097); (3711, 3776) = 1.82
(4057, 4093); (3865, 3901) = 1.82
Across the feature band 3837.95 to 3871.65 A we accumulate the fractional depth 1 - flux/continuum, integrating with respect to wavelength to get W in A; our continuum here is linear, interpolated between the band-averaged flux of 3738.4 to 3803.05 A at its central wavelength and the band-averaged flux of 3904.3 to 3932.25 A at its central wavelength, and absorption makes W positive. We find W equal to 4.3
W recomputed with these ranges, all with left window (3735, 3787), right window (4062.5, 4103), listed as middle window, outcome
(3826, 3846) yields 9.0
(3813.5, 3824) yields 3.3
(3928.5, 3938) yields 6.8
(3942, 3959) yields 3.4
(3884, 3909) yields 4.5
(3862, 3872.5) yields 2.4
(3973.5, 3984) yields 1.2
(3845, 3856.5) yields 1.6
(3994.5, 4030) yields -3.1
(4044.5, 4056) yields 0.3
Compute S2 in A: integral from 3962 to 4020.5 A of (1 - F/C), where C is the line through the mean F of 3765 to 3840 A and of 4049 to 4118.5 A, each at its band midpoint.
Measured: 4.9 A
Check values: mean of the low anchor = 14.5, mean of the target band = 18.8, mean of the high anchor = 23.3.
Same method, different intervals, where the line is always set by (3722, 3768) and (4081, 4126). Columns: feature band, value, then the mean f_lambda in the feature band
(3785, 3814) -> -4.4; 16.5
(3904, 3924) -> 2.0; 16.4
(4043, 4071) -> 2.1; 21.3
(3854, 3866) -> 2.9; 12.5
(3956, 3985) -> 9.6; 13.5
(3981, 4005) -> -1.1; 21.9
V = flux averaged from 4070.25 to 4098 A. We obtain 23.9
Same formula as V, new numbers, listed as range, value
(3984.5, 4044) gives 22.7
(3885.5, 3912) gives 15.5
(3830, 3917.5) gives 13.6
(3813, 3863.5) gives 11.1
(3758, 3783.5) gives 17.1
